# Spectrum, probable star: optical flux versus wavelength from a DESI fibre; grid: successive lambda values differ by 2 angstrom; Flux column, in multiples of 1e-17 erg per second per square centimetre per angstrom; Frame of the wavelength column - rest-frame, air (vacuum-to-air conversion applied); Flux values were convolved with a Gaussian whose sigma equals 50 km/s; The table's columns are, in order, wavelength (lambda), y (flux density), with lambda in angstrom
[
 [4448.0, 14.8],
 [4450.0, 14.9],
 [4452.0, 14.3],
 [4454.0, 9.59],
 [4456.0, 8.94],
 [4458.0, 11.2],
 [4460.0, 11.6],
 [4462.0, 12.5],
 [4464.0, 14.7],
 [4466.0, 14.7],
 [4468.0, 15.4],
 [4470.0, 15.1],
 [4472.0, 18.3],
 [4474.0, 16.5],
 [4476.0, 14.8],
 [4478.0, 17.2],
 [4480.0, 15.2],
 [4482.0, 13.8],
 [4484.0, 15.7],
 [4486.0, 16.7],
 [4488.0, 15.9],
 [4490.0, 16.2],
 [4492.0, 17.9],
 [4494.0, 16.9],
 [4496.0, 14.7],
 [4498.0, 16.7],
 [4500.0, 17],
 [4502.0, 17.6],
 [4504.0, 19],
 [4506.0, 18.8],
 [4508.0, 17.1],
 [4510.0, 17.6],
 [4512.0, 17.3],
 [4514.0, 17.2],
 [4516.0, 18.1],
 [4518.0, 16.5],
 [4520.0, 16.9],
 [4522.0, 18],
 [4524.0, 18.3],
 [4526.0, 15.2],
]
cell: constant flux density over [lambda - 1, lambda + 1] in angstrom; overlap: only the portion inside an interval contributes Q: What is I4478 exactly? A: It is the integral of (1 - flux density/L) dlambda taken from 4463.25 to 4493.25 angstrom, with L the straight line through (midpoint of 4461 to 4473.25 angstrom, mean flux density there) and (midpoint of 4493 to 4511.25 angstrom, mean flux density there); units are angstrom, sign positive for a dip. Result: -0.1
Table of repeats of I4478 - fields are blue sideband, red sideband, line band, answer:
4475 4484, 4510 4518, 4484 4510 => -1.0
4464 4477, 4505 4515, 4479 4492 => 0.5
